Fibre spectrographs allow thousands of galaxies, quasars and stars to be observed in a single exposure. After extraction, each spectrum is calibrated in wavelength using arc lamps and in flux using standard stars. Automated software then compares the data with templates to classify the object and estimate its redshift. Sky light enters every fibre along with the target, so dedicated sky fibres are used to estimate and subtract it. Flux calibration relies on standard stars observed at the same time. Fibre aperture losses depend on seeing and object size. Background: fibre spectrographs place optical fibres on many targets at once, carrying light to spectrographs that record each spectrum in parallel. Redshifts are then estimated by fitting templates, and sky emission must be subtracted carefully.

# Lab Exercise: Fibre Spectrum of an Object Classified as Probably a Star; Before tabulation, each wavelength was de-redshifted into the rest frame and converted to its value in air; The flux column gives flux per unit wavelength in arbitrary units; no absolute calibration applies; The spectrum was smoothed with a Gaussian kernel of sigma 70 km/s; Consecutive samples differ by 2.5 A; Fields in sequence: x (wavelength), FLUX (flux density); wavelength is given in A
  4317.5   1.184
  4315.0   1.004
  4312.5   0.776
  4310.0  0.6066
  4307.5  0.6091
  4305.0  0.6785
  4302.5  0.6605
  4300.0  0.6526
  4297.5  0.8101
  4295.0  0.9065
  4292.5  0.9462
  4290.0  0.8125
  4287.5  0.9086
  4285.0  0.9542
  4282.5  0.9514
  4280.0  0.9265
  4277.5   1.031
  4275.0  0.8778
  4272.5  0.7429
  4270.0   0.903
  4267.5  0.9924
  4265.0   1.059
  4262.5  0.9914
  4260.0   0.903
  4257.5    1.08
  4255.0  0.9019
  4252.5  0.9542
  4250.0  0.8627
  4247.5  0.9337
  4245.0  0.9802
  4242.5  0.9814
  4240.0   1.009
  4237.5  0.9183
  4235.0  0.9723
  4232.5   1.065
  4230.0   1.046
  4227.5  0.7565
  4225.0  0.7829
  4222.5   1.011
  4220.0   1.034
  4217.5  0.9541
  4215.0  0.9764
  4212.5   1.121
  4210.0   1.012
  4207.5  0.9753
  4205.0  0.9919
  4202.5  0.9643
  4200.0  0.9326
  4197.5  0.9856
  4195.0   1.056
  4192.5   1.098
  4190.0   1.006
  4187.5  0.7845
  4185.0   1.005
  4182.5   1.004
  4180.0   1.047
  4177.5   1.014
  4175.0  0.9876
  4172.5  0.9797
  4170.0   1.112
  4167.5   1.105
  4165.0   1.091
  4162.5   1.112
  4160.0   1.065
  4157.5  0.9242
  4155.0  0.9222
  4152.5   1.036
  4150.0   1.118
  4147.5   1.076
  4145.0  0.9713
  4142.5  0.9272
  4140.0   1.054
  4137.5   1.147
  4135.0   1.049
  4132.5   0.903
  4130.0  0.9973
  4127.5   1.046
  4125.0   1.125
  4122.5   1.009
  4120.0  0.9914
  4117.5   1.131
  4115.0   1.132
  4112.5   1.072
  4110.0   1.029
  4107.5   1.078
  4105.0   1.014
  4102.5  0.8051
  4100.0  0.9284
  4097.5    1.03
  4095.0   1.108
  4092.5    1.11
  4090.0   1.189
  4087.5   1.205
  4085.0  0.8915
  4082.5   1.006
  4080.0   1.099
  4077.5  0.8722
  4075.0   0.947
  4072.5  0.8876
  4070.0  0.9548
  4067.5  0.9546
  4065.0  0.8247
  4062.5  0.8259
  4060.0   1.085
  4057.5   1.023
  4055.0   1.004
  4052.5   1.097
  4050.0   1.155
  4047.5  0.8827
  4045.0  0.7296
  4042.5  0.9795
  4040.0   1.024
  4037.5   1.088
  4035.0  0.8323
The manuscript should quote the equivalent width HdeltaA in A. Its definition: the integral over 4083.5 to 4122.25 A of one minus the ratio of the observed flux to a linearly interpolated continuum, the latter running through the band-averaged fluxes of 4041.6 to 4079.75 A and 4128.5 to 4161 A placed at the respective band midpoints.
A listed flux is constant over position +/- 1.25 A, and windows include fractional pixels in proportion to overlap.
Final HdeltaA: -2.5 A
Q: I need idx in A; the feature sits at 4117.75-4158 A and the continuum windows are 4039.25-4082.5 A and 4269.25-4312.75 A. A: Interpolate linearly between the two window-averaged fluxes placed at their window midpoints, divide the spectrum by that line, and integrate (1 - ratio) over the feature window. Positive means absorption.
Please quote -4.8 A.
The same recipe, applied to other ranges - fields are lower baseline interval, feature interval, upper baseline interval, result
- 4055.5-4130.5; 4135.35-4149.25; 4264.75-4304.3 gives -0.9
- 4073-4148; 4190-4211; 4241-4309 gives -1.1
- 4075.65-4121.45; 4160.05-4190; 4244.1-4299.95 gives -1.1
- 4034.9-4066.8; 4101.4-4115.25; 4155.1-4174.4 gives -0.1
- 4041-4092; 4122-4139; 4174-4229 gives -1.1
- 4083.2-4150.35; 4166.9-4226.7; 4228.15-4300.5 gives -0.7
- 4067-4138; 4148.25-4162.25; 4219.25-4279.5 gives -0.4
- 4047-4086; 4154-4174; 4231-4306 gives -2.0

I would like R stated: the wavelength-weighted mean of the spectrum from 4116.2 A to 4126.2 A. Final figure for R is 1.06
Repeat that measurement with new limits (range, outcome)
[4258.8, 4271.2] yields 0.97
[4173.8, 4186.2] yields 1.01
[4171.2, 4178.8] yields 0.995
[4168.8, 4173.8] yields 1.04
